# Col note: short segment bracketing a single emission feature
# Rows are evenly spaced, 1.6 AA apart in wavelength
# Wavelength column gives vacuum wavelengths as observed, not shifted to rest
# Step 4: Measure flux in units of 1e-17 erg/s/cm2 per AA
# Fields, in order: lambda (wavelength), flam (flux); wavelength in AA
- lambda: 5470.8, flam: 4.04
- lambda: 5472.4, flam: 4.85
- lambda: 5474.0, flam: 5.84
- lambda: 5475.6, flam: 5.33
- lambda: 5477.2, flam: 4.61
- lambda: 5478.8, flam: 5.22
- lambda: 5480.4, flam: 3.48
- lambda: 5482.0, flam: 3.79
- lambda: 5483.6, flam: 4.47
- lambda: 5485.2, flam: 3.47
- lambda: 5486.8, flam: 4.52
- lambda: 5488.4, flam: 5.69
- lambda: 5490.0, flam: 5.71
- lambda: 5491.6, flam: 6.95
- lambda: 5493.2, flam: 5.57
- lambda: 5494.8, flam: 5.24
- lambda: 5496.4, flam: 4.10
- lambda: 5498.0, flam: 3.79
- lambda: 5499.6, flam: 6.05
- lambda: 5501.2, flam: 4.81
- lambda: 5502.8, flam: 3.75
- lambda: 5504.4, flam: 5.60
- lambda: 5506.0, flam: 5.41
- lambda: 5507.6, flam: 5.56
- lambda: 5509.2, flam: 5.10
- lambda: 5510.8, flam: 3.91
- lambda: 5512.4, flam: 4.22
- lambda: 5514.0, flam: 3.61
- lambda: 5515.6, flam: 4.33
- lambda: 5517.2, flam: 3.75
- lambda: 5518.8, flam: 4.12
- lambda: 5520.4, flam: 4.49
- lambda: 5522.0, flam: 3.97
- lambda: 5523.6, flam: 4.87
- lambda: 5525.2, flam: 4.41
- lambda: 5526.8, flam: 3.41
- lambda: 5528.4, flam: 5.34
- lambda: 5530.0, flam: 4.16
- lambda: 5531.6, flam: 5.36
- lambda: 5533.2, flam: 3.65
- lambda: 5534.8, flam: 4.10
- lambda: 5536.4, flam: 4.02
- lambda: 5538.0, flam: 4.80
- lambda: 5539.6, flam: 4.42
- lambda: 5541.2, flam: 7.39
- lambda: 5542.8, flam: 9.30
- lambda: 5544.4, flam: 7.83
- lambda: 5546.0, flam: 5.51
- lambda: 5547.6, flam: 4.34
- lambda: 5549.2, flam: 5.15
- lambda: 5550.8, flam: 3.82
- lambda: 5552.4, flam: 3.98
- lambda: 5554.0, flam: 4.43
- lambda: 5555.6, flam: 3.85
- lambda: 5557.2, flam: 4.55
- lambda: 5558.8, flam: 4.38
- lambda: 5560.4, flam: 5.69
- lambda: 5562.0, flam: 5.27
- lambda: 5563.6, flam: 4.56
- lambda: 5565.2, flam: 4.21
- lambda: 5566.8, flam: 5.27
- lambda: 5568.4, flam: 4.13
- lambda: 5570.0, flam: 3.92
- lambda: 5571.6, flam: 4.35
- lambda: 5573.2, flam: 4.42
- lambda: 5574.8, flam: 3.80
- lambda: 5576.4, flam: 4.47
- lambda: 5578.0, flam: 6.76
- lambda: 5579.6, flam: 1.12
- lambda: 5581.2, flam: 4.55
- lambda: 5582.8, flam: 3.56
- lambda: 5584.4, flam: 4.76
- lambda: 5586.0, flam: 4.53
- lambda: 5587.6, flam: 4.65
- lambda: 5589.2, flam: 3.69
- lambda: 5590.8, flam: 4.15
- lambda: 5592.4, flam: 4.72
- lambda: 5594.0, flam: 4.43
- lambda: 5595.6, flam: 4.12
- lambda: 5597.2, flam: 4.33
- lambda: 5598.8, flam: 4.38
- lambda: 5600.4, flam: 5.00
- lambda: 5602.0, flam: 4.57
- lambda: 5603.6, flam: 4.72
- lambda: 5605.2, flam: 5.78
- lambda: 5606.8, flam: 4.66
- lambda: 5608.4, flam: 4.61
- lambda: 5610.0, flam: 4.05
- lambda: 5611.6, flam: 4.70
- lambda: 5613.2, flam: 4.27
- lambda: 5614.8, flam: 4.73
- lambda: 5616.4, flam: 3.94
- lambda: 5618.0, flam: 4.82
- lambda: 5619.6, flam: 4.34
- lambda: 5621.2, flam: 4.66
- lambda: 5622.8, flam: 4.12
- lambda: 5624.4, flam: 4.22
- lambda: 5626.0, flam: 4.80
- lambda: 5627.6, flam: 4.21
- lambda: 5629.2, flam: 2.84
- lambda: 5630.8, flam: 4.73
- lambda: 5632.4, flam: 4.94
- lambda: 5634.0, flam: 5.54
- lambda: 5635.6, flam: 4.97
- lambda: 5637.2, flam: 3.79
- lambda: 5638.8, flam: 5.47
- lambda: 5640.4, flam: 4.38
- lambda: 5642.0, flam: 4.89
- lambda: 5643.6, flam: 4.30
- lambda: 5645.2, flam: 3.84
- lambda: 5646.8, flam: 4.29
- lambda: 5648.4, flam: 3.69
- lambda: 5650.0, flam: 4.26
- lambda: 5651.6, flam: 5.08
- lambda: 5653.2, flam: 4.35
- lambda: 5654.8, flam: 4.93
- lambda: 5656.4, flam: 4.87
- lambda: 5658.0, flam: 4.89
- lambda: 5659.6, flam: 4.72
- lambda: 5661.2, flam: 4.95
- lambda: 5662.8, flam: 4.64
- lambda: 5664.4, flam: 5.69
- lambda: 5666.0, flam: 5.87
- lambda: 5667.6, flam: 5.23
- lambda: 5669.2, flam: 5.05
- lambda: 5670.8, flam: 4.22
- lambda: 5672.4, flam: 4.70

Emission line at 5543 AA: [O III] 5007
